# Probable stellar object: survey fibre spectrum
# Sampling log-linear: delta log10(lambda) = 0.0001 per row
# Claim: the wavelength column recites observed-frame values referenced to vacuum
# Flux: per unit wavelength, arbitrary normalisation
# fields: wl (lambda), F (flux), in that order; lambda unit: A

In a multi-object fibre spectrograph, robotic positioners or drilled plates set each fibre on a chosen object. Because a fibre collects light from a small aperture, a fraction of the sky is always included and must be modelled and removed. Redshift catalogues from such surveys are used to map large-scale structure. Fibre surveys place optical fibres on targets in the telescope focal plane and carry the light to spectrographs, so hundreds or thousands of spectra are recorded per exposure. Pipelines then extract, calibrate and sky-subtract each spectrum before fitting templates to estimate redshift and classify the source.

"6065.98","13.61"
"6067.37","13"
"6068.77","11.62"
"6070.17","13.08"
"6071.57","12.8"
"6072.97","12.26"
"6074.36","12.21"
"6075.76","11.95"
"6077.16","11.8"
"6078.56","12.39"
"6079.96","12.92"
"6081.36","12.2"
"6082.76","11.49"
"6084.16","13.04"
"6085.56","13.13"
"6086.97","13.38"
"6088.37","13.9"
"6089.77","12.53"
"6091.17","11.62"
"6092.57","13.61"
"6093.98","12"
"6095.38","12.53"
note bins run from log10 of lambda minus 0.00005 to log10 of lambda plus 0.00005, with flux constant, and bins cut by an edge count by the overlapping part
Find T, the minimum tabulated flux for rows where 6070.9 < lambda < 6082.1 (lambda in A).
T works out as 11.8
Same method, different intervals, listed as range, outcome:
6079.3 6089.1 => 11.49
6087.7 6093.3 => 11.62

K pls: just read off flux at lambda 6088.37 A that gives 13.9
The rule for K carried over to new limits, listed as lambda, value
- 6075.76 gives 11.95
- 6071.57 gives 12.8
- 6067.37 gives 13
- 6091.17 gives 11.62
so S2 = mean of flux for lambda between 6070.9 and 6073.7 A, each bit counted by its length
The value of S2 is 12.6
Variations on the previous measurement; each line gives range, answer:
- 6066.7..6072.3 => 12.6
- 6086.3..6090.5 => 13.3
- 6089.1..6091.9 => 12.1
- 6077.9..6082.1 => 12.5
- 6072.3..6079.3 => 12.1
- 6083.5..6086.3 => 13.1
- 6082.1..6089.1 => 13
